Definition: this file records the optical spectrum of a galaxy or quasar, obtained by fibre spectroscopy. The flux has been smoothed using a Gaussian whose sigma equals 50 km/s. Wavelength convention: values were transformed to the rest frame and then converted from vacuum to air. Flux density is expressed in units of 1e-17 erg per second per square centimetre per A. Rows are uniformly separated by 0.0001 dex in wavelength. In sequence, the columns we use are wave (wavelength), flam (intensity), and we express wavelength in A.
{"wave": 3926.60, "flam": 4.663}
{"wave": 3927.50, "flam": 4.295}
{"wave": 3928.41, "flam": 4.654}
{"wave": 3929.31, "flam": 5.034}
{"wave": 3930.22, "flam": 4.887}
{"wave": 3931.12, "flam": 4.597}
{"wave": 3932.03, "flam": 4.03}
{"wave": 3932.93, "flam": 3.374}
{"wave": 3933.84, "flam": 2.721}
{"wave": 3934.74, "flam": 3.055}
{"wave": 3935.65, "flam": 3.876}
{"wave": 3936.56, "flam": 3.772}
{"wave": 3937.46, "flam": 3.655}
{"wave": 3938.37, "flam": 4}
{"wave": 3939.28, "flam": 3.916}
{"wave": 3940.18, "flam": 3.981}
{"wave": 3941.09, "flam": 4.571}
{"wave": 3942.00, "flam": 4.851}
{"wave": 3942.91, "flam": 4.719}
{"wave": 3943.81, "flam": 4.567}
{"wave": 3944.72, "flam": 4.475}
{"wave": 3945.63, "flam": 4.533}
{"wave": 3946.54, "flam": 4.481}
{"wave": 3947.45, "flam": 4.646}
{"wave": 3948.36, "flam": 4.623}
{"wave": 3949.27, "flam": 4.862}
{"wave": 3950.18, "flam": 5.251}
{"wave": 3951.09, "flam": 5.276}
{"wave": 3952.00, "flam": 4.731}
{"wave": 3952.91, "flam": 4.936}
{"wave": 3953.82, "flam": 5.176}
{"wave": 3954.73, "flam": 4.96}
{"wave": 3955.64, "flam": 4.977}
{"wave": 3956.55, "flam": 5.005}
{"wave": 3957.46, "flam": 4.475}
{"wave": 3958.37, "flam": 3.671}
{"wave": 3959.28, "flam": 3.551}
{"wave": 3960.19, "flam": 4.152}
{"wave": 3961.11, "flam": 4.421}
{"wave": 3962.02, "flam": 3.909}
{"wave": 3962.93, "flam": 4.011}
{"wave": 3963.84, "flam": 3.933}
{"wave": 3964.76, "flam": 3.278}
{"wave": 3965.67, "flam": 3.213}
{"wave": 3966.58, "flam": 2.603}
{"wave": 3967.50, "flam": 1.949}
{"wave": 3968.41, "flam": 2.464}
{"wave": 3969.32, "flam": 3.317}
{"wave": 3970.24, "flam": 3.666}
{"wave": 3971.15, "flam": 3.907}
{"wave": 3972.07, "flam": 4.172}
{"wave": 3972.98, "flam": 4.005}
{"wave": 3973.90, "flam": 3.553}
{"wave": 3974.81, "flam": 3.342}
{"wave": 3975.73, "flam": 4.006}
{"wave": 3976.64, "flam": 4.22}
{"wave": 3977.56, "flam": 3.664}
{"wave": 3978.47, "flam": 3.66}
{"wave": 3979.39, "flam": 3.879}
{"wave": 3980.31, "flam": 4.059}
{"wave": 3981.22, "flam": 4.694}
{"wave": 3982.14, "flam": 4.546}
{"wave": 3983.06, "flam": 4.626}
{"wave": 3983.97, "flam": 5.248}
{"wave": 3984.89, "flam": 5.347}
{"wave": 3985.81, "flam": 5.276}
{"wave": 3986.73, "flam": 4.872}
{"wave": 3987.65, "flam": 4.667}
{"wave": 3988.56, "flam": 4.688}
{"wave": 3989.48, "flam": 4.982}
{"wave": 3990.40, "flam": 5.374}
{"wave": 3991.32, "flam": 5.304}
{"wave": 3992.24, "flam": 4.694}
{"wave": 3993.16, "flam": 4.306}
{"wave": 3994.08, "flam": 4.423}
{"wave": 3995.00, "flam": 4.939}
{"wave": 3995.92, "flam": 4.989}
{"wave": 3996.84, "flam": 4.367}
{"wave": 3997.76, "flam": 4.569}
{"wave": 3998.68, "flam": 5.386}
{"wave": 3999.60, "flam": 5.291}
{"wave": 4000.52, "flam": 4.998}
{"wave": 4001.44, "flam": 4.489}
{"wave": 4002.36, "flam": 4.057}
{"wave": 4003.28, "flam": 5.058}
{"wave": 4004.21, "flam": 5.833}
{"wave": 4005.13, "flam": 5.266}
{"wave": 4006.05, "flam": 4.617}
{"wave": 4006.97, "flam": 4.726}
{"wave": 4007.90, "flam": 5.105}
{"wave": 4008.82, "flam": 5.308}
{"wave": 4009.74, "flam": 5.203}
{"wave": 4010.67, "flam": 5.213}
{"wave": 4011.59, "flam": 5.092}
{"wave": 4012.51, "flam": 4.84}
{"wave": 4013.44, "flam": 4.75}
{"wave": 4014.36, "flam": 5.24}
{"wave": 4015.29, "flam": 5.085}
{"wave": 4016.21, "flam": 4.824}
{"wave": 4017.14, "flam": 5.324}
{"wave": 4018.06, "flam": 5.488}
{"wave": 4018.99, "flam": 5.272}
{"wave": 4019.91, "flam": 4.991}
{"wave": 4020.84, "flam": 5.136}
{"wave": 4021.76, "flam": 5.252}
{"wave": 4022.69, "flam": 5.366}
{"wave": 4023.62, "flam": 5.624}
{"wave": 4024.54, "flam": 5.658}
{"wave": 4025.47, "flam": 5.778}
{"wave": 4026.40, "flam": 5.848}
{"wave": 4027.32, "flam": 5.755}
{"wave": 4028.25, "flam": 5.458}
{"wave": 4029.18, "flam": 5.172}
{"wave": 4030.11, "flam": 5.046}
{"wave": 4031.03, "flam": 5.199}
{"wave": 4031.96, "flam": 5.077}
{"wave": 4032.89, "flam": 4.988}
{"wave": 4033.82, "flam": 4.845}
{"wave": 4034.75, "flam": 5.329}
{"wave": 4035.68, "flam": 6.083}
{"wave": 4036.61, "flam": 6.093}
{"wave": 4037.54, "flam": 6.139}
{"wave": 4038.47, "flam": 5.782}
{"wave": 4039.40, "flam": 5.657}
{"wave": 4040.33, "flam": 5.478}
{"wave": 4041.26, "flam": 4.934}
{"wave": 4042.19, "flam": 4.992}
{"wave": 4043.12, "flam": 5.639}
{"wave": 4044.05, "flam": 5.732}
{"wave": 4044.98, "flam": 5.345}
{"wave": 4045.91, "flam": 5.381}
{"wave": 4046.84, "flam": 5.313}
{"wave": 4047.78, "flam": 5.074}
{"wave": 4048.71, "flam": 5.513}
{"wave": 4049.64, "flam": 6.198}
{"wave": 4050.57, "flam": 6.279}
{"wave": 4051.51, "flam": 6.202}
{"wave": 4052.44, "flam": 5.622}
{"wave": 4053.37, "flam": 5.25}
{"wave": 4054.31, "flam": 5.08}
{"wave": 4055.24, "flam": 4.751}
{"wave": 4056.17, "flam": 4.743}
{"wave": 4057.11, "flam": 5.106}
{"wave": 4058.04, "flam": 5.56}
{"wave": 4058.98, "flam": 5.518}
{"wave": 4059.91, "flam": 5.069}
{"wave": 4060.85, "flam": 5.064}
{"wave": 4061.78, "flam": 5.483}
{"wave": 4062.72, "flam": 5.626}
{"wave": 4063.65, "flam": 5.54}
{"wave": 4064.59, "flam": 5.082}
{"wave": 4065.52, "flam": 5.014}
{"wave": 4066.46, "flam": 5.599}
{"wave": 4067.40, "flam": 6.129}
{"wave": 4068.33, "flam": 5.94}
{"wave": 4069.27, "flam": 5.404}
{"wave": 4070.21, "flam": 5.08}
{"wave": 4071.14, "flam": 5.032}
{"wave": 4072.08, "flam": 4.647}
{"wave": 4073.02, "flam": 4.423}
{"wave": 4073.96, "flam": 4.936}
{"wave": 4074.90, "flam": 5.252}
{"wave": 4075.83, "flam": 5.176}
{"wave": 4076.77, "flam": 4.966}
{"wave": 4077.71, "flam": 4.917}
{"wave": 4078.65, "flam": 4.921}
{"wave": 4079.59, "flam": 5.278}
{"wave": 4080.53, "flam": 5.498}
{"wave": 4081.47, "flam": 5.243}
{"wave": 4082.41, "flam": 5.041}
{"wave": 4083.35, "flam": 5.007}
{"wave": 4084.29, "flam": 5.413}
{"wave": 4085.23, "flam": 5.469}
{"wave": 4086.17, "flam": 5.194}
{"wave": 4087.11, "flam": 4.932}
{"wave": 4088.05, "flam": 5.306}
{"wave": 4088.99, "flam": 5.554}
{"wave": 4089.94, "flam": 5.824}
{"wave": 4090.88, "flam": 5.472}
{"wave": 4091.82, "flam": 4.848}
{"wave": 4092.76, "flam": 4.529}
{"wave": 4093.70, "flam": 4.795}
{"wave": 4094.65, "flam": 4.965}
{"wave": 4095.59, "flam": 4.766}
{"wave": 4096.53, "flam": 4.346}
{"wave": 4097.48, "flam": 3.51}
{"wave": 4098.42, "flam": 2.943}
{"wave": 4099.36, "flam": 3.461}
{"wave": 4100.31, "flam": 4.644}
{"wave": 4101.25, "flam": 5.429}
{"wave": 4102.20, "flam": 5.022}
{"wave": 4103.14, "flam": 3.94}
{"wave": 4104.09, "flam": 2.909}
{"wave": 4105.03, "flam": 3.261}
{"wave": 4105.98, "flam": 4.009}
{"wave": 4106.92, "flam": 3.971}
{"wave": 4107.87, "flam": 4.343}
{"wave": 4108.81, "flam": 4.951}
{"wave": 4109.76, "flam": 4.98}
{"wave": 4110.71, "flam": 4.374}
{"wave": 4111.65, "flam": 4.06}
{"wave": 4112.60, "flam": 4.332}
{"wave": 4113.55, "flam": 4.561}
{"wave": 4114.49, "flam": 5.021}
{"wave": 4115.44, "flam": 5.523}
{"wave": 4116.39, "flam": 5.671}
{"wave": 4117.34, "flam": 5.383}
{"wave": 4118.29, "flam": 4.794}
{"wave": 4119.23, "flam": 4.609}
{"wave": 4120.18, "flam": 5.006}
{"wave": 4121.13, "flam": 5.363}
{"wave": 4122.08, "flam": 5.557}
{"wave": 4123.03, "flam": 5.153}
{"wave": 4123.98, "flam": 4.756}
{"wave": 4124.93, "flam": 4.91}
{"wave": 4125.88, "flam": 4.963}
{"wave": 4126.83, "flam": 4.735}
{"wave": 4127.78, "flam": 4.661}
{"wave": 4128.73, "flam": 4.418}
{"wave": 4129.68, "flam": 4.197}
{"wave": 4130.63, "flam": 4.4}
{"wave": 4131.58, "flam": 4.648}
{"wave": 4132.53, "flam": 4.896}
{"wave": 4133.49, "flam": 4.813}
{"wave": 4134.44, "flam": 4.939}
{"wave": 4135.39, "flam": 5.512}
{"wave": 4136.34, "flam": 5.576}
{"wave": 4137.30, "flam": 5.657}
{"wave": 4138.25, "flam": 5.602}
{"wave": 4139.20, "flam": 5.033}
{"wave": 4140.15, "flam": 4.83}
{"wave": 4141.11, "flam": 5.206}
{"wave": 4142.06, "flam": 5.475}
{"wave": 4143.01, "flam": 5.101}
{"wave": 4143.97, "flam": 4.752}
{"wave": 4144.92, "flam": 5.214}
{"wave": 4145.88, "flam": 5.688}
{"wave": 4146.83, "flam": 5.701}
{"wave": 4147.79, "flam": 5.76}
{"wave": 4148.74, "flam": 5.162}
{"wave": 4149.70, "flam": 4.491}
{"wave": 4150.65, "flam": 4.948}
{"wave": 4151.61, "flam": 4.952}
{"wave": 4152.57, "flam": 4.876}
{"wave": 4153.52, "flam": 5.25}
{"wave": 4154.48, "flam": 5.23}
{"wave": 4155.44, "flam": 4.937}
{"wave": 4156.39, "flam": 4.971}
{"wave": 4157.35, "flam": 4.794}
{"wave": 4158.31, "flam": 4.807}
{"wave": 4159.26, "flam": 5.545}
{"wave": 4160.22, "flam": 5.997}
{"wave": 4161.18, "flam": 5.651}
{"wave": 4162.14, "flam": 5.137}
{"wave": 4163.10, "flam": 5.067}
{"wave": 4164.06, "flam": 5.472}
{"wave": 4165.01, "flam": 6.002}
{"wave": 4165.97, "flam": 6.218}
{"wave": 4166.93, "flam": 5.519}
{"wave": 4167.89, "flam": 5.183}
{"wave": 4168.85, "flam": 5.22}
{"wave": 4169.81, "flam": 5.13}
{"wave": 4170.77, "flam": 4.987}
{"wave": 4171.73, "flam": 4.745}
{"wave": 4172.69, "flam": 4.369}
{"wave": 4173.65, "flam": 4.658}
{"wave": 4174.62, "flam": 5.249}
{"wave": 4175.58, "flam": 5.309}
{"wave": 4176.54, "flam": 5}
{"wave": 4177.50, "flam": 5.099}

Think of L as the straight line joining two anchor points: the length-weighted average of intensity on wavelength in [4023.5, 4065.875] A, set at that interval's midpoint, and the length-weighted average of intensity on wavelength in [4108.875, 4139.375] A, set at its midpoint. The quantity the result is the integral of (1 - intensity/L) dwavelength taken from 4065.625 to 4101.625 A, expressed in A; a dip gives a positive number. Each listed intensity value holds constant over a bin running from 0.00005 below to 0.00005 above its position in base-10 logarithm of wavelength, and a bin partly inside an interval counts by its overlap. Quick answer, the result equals 1.4 A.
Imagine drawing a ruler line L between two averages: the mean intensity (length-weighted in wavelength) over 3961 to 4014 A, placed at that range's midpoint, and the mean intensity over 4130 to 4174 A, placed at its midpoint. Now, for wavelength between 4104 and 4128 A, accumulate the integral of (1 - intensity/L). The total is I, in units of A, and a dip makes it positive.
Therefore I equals 1.4 A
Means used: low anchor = 4.42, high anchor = 5.18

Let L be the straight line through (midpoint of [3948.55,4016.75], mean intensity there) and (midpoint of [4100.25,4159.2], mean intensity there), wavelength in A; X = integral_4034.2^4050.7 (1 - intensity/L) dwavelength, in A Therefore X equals -3.31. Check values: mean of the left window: 4.5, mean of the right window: 4.89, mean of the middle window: 5.59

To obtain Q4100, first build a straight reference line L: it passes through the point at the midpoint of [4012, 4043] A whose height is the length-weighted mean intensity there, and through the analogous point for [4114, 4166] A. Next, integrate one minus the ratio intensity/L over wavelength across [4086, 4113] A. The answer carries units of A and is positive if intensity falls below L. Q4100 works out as 3.7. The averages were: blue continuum 5.35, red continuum 5.14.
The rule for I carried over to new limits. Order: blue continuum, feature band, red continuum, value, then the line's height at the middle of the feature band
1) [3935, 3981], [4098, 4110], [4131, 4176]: 1.9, 4.92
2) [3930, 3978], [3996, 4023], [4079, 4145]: -4.3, 4.34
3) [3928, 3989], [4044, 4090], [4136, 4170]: -4.8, 4.8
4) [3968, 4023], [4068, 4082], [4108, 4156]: -0.7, 4.87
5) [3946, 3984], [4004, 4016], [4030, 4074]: -0.8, 4.77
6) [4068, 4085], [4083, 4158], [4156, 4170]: 5.6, 5.26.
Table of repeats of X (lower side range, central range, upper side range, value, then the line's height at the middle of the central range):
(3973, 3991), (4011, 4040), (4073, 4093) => -3.64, 4.76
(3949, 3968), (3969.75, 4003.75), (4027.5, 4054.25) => 0.91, 4.64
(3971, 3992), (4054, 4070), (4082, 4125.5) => -2.40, 4.64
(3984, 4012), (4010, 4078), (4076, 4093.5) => -3.52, 5.07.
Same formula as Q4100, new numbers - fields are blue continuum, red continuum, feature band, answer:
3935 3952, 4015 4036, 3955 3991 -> 5.0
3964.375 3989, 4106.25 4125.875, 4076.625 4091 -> -1.9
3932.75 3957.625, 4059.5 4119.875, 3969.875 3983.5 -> 1.6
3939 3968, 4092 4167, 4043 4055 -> -2.5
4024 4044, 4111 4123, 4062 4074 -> 0.0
